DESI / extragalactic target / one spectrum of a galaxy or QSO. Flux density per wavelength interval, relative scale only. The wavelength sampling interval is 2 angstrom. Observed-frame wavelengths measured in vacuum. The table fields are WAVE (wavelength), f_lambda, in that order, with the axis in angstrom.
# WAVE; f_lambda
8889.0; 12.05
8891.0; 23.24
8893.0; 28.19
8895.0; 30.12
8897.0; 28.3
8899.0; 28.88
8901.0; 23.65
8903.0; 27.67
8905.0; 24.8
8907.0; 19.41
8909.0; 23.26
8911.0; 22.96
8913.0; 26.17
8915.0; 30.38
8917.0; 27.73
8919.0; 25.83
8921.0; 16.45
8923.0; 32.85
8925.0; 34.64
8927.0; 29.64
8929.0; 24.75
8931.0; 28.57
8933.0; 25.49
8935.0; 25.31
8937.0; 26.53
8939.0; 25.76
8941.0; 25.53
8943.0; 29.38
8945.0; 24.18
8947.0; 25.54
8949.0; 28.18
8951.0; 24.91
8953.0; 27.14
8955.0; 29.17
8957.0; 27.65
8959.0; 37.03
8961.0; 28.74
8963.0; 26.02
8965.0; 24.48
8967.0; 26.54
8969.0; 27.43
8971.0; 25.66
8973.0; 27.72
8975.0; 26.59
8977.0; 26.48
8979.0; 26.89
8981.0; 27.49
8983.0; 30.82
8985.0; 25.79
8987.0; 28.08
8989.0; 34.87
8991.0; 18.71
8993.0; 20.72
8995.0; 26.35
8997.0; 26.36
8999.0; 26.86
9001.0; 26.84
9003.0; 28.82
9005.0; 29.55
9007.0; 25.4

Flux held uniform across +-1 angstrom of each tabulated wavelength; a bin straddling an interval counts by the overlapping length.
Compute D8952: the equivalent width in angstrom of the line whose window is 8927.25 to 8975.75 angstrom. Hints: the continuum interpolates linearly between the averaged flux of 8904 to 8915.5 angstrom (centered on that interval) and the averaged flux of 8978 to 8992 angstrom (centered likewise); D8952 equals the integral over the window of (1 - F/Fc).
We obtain -1.9 angstrom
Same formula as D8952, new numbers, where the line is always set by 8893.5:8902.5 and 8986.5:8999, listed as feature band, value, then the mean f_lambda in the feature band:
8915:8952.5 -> 0.27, 26.8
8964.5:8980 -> -0.17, 26.5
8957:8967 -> -0.83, 28.7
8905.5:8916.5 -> 1.15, 24.6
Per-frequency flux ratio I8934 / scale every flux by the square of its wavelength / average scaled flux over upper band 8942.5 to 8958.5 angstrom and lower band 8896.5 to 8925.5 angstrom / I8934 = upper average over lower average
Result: 1.1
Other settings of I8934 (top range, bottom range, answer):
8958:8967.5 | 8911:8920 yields 1.07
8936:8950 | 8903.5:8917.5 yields 1.07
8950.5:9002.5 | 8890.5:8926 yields 1.04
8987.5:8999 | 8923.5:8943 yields 0.94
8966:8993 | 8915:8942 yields 1.01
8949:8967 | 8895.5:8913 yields 1.13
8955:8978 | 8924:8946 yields 1.02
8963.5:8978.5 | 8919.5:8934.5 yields 0.98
